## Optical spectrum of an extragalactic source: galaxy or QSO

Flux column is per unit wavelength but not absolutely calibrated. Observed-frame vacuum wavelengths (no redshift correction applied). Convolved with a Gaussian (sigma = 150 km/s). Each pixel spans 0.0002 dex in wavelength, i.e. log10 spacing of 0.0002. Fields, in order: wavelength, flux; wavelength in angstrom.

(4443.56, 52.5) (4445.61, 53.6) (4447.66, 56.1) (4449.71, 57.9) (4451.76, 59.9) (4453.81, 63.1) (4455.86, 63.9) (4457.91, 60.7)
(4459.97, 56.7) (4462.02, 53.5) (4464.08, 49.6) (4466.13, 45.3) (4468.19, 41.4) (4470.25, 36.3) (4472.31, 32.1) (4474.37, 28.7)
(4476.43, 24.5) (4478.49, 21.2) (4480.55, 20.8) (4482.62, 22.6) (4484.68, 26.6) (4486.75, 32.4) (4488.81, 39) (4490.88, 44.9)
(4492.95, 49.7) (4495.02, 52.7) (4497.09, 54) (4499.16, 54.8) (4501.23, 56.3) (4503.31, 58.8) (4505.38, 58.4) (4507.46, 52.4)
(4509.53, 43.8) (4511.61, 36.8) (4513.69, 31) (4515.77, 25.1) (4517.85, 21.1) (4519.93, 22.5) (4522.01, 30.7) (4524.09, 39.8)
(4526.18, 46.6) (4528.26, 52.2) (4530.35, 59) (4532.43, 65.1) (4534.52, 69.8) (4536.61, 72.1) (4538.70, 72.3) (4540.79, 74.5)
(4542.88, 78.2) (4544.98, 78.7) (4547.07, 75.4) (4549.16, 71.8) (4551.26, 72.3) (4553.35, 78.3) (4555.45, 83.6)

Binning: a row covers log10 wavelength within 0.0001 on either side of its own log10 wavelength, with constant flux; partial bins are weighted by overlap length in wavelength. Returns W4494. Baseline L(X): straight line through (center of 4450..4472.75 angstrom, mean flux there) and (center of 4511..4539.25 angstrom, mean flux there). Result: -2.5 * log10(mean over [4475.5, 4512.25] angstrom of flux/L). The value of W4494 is 0.16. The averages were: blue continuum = 51.8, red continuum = 45.7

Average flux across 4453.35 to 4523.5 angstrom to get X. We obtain 41.3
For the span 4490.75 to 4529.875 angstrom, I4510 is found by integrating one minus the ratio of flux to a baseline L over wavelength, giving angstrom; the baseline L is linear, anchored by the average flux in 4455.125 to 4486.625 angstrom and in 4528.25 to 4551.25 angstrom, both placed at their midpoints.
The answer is 8.3 angstrom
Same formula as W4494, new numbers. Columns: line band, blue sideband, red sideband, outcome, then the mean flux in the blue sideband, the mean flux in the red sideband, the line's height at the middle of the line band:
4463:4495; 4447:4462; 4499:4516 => 0.463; 59.4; 46.9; 53.7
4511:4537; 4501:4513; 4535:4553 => 0.398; 50.1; 74.4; 61.3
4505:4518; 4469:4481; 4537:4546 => 0.348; 27.8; 75.6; 54.1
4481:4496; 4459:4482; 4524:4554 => 0.210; 37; 67.8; 45.1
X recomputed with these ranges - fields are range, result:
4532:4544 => 72.3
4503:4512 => 50.3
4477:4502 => 39.2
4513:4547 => 53.3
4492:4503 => 53.9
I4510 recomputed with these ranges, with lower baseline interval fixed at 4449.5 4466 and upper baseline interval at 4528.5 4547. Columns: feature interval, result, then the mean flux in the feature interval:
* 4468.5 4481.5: 6.9 angstrom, 28.1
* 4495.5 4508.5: 1.8 angstrom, 55.7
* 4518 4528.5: 5.0 angstrom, 35.9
